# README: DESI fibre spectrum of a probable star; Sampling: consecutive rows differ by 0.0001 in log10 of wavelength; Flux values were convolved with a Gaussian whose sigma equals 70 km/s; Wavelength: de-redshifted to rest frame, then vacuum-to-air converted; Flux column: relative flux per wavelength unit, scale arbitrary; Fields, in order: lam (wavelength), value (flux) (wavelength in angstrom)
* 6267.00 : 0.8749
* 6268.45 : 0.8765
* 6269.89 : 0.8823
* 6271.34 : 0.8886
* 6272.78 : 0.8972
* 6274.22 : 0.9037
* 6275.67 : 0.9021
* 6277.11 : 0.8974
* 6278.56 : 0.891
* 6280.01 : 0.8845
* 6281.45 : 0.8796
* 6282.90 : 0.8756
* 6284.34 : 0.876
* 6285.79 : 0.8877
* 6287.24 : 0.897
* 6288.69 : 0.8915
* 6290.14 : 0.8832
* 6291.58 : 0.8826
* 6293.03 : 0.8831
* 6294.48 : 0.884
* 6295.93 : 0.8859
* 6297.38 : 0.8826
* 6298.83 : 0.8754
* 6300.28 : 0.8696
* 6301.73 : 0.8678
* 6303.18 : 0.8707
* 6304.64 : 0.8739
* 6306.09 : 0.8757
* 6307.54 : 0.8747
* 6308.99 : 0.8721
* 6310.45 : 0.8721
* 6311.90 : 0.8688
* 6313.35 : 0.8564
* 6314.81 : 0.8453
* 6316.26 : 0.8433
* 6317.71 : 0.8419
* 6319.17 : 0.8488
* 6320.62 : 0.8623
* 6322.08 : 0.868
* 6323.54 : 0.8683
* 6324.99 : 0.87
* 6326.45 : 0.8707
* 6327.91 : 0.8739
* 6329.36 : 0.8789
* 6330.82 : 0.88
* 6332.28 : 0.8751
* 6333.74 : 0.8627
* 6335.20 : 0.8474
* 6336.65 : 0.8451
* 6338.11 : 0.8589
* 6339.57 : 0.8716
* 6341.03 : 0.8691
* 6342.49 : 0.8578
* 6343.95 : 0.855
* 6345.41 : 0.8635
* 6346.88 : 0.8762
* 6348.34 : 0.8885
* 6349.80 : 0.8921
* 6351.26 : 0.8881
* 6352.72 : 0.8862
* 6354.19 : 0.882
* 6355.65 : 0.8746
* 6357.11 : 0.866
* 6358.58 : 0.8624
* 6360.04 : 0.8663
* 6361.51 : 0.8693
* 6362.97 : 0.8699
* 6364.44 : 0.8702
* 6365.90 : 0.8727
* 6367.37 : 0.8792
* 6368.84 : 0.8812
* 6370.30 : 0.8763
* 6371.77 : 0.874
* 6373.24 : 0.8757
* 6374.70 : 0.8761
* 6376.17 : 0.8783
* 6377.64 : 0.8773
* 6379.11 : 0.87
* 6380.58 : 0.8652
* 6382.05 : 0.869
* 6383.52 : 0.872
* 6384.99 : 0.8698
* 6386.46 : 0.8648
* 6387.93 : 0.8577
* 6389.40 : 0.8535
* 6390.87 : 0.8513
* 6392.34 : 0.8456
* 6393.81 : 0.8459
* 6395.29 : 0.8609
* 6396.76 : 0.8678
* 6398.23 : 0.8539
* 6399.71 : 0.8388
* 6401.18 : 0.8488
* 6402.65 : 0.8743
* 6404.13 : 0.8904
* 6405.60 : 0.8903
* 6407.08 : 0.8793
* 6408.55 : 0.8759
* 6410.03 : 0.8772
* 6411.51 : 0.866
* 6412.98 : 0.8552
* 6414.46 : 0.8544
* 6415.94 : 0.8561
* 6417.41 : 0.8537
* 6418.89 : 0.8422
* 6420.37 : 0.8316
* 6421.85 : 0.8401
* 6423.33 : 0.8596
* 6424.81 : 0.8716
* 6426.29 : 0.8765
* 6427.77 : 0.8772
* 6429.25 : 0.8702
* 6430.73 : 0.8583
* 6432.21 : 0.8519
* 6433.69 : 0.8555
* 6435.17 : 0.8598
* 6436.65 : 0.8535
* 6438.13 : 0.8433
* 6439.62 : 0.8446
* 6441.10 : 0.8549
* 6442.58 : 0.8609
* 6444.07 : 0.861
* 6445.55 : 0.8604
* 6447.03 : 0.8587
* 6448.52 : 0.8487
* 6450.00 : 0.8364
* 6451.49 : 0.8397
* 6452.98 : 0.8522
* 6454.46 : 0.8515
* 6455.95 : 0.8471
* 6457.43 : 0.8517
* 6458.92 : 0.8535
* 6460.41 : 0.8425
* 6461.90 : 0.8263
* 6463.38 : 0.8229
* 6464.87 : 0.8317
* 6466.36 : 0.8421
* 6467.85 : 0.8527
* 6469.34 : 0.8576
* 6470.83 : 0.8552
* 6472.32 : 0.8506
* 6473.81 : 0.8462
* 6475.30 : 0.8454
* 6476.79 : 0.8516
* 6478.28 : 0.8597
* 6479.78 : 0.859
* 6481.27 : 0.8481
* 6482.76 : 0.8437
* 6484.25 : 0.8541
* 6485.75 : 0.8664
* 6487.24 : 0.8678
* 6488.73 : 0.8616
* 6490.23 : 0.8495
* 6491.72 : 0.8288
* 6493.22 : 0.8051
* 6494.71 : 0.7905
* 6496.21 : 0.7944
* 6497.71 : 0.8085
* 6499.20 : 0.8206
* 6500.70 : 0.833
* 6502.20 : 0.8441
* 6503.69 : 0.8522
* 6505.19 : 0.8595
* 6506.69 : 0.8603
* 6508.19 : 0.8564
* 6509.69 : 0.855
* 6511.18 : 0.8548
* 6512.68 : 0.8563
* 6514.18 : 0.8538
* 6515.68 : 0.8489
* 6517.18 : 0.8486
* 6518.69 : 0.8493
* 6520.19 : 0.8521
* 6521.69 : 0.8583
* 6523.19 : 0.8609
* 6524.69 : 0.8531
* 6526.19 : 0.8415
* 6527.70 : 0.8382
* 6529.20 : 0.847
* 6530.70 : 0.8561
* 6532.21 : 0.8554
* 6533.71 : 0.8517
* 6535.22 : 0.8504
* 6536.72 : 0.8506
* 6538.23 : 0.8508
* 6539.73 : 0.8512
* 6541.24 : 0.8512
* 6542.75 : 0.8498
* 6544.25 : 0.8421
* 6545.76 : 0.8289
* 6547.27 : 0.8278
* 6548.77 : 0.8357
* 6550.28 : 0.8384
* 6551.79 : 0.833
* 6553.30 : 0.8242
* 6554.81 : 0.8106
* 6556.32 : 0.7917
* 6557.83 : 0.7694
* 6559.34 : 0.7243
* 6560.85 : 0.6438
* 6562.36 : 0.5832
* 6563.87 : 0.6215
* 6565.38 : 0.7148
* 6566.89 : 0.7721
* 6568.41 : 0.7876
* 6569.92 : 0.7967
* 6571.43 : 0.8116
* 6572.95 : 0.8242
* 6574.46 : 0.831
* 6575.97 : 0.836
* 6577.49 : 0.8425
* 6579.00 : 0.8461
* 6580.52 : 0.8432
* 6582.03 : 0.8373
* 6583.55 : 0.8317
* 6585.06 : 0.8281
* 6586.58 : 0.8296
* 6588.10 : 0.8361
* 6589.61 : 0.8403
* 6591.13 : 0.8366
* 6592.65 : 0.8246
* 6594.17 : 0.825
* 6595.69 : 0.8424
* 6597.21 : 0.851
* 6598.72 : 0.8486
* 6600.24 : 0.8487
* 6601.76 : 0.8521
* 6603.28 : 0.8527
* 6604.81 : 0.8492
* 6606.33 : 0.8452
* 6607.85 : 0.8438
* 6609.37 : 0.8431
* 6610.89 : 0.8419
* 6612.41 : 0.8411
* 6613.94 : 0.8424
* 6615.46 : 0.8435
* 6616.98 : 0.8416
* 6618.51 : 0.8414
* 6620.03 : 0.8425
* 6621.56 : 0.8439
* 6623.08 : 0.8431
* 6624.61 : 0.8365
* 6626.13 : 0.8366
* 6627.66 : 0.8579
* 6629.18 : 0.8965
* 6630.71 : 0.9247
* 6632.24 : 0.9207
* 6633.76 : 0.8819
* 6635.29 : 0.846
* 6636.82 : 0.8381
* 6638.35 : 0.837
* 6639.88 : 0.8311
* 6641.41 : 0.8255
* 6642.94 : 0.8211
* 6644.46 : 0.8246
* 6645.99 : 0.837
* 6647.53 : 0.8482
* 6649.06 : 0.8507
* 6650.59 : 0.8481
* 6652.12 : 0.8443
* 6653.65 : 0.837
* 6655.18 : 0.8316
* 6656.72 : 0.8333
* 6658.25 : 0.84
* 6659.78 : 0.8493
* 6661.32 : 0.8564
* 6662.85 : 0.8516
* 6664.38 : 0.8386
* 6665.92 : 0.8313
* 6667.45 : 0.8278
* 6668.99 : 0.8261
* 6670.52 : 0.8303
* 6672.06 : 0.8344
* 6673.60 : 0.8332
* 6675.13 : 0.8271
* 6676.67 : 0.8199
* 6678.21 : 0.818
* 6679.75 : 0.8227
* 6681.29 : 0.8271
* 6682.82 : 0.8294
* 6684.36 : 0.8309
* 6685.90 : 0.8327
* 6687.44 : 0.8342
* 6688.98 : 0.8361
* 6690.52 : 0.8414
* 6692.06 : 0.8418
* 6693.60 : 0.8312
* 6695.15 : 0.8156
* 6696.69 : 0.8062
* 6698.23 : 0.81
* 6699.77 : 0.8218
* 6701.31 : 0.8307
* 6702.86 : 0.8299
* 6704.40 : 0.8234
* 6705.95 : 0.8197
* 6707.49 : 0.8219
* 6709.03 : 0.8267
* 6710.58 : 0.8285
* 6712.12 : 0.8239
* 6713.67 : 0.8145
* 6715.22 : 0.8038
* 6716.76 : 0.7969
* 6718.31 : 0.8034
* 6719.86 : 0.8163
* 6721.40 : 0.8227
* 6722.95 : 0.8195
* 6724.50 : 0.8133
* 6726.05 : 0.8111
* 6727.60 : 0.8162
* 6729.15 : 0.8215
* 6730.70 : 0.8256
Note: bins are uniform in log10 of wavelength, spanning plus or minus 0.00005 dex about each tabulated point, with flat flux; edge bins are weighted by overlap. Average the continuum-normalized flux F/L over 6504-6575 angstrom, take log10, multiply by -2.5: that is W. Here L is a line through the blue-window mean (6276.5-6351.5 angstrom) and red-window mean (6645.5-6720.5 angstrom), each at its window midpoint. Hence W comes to 0.04 mag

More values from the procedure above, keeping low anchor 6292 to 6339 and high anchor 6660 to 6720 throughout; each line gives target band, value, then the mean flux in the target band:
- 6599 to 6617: -0.01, 0.846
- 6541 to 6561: 0.04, 0.809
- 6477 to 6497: 0.01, 0.841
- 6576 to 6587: 0.00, 0.837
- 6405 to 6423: 0.00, 0.86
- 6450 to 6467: 0.01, 0.842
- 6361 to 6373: -0.02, 0.874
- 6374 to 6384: -0.01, 0.872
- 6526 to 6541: -0.01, 0.849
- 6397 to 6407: -0.01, 0.867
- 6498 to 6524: -0.01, 0.85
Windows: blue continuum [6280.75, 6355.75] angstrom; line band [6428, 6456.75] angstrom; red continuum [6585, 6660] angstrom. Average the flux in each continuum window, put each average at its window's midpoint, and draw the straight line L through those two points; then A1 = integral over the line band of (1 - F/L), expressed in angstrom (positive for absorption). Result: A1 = 0.3 angstrom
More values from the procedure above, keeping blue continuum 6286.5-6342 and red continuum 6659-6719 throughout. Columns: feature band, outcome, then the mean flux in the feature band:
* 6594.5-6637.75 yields -0.9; 0.853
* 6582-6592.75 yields 0.1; 0.833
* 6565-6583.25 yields 0.6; 0.814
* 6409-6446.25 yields 0.0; 0.857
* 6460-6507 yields 0.5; 0.841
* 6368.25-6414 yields -0.3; 0.867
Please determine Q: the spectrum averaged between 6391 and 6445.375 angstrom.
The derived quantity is 0.86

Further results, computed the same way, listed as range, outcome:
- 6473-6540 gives 0.846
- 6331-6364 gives 0.87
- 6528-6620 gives 0.821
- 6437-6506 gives 0.844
